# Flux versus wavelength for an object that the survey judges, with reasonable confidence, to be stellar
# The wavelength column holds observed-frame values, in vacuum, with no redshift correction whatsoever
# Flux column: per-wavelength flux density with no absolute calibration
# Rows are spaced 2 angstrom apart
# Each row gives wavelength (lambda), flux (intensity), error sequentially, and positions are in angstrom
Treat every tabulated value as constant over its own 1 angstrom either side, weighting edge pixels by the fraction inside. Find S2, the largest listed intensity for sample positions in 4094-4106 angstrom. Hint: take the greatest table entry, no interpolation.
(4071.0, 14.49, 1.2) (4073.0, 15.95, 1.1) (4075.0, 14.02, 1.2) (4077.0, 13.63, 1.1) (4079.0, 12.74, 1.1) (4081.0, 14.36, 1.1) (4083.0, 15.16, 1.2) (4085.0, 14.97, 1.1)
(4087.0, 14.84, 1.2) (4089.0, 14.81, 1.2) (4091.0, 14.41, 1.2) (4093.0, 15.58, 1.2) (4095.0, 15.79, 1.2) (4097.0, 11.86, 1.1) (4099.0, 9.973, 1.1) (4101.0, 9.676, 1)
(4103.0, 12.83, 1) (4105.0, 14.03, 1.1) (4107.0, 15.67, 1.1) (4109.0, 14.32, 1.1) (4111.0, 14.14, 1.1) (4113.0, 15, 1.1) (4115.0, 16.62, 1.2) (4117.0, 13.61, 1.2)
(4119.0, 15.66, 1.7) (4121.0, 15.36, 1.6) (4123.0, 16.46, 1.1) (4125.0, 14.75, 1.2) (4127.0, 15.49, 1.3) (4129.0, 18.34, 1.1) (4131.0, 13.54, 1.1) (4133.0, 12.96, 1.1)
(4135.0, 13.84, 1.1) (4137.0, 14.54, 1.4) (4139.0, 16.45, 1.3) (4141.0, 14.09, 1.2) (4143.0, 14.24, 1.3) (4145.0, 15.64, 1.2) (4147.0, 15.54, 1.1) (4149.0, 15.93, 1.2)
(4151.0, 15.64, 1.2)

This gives 15.79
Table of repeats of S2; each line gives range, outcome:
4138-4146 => 16.45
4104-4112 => 15.67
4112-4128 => 16.62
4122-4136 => 18.34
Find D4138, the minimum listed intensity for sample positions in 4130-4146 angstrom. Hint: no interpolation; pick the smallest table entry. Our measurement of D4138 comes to 12.96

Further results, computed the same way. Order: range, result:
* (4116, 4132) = 13.54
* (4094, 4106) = 9.676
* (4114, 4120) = 13.61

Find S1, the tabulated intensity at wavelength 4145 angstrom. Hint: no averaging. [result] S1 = 15.64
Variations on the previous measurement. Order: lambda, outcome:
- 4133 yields 12.96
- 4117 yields 13.61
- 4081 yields 14.36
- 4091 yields 14.41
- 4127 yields 15.49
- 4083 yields 15.16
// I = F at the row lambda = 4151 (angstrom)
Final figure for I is 15.64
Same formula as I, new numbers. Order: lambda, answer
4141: 14.09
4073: 15.95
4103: 12.83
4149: 15.93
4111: 14.14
